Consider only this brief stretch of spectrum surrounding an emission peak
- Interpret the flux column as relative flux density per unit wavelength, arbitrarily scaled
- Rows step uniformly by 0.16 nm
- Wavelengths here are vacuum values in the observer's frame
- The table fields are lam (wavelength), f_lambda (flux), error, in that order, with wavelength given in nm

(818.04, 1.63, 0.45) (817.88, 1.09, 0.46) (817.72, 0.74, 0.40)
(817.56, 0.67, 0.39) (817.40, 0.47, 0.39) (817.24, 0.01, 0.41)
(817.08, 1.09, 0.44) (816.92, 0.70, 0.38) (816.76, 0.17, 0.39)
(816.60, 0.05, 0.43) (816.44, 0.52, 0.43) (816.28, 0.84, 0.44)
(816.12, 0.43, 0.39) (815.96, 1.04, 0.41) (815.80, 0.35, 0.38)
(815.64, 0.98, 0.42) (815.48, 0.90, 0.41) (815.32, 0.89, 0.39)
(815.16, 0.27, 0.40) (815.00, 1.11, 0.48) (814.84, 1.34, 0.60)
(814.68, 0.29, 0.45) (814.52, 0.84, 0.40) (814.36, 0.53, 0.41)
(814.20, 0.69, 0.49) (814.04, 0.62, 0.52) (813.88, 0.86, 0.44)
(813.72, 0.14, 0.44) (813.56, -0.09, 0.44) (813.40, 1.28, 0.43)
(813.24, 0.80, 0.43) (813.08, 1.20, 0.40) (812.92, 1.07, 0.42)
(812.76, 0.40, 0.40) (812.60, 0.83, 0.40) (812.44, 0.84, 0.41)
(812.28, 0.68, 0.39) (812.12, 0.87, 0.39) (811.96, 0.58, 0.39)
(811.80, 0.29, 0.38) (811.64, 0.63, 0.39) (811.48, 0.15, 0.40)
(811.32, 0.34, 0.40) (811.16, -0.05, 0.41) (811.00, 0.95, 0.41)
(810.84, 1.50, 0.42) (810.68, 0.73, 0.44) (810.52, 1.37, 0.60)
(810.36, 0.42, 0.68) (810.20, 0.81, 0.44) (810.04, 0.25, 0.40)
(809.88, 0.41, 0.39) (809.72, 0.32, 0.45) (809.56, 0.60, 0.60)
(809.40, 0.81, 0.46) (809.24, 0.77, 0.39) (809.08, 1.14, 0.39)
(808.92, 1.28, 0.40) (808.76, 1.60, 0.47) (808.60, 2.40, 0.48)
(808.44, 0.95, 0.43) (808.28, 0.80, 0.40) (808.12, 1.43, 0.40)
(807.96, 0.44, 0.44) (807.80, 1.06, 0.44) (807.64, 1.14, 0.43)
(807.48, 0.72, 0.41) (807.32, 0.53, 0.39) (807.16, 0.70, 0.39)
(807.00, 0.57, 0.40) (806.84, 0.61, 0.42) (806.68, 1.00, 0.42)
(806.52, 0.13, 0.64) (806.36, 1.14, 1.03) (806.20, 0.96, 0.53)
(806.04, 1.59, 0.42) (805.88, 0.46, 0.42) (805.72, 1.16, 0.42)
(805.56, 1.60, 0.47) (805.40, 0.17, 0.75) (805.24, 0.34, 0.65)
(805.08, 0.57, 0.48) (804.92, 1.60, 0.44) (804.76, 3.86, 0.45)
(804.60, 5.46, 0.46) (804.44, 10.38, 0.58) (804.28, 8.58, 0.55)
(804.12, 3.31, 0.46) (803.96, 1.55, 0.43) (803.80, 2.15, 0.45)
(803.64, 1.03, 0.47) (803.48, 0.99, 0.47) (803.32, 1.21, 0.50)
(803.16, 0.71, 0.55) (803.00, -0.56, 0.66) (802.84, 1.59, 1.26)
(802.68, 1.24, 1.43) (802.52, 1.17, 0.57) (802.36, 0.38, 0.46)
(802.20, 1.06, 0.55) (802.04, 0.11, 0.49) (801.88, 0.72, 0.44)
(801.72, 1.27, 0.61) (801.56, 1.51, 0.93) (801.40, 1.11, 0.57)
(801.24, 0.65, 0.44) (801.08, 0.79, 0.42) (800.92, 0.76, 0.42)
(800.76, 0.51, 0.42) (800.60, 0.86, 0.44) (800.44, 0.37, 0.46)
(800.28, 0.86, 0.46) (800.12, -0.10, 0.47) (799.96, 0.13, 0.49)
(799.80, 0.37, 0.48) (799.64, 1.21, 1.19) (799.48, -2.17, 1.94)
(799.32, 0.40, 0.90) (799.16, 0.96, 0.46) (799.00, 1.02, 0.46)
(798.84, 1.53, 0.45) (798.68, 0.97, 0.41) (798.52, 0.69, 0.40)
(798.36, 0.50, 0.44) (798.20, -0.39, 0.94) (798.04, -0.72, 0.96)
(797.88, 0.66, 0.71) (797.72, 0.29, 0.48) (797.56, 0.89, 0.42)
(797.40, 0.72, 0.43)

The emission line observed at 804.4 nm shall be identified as H-gamma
